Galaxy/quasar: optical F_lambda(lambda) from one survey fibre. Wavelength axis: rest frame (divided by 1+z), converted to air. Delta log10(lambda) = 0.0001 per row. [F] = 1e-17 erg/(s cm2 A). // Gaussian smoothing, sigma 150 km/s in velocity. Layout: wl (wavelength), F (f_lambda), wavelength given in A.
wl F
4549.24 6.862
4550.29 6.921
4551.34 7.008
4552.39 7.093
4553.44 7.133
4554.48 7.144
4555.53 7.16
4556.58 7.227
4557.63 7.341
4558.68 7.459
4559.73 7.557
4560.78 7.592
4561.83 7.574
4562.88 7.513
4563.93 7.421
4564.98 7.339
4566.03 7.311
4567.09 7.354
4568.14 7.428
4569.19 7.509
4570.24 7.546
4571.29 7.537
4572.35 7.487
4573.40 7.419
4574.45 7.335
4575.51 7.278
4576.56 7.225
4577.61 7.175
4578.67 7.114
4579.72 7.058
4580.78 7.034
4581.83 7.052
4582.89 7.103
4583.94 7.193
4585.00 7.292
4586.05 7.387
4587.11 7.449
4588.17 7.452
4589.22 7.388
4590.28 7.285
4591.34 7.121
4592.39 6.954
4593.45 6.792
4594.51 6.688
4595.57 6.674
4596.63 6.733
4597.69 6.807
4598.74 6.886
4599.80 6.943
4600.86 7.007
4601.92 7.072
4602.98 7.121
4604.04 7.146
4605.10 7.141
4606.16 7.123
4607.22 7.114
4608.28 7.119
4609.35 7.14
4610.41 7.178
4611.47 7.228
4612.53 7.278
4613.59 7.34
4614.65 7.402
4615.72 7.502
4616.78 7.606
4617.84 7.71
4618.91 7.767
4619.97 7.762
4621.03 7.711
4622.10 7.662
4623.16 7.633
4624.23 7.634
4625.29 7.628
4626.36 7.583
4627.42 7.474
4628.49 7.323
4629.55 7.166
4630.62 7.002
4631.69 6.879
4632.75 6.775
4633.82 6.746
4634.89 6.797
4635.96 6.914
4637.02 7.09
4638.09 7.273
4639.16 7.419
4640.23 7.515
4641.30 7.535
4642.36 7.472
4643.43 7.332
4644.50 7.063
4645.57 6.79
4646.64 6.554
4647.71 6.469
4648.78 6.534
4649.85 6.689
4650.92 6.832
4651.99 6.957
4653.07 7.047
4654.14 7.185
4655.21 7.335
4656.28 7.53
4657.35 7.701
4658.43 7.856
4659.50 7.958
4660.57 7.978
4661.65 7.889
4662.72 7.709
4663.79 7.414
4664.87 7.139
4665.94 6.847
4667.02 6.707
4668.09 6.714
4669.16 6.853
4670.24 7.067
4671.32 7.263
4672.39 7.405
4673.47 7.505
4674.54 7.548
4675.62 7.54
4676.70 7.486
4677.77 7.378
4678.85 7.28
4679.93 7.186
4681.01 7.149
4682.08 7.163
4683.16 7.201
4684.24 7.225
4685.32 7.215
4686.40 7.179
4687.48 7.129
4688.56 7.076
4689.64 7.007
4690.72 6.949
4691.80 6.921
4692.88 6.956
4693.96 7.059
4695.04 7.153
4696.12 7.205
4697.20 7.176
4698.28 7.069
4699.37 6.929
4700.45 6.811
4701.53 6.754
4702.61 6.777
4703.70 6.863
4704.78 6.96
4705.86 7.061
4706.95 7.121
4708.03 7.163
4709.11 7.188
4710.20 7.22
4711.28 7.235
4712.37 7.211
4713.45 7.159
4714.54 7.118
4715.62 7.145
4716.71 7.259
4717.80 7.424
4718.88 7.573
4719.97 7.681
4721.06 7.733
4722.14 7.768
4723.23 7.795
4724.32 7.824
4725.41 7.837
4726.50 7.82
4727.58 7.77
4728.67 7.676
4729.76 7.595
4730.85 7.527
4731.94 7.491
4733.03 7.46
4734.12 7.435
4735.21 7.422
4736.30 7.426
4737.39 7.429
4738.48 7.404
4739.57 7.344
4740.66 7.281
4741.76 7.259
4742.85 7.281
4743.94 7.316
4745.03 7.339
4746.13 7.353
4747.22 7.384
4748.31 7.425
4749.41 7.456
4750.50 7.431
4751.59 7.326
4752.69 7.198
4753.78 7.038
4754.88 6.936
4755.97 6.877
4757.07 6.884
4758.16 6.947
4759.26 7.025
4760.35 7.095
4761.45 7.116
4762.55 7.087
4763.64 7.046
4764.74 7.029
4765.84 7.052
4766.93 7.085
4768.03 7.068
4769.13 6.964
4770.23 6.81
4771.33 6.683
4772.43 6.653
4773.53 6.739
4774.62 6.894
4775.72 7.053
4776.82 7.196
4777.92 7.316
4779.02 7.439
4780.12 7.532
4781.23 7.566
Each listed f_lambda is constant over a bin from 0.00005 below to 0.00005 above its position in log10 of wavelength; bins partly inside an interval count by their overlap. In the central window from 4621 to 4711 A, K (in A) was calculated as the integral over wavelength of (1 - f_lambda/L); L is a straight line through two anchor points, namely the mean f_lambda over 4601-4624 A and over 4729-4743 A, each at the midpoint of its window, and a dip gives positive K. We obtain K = 2.5 A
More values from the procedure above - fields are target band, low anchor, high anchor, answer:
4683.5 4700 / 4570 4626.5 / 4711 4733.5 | 0.84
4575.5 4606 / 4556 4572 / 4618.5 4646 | 1.26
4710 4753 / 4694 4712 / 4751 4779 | -2.55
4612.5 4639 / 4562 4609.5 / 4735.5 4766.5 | -0.58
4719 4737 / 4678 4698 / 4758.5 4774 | -1.53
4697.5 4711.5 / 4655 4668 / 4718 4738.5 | 1.04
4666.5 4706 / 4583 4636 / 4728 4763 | 0.82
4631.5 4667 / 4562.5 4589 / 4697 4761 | 0.60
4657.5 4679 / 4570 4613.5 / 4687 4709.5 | -1.01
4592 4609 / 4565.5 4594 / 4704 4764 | 0.74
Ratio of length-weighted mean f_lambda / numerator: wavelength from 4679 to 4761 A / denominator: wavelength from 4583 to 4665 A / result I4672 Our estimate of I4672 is 1.00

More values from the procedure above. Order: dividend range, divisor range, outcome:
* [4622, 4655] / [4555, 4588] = 0.97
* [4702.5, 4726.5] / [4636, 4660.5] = 1.02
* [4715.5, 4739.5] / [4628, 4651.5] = 1.08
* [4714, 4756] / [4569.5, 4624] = 1.03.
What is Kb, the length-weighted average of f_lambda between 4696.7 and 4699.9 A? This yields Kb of 7.04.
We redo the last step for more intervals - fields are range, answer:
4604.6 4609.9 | 7.12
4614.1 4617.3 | 7.5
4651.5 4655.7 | 7.12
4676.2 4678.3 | 7.46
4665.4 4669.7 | 6.79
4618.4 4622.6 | 7.73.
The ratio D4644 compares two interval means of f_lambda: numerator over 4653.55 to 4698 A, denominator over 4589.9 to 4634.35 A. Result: 1.0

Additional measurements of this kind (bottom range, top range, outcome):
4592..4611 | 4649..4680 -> 1.05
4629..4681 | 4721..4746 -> 1.05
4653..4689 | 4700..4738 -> 1.01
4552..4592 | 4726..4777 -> 0.99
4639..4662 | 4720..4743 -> 1.04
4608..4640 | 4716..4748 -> 1.03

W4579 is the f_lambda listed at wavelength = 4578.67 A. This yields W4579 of 7.114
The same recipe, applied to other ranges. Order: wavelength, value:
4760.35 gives 7.095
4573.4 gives 7.419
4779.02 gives 7.439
